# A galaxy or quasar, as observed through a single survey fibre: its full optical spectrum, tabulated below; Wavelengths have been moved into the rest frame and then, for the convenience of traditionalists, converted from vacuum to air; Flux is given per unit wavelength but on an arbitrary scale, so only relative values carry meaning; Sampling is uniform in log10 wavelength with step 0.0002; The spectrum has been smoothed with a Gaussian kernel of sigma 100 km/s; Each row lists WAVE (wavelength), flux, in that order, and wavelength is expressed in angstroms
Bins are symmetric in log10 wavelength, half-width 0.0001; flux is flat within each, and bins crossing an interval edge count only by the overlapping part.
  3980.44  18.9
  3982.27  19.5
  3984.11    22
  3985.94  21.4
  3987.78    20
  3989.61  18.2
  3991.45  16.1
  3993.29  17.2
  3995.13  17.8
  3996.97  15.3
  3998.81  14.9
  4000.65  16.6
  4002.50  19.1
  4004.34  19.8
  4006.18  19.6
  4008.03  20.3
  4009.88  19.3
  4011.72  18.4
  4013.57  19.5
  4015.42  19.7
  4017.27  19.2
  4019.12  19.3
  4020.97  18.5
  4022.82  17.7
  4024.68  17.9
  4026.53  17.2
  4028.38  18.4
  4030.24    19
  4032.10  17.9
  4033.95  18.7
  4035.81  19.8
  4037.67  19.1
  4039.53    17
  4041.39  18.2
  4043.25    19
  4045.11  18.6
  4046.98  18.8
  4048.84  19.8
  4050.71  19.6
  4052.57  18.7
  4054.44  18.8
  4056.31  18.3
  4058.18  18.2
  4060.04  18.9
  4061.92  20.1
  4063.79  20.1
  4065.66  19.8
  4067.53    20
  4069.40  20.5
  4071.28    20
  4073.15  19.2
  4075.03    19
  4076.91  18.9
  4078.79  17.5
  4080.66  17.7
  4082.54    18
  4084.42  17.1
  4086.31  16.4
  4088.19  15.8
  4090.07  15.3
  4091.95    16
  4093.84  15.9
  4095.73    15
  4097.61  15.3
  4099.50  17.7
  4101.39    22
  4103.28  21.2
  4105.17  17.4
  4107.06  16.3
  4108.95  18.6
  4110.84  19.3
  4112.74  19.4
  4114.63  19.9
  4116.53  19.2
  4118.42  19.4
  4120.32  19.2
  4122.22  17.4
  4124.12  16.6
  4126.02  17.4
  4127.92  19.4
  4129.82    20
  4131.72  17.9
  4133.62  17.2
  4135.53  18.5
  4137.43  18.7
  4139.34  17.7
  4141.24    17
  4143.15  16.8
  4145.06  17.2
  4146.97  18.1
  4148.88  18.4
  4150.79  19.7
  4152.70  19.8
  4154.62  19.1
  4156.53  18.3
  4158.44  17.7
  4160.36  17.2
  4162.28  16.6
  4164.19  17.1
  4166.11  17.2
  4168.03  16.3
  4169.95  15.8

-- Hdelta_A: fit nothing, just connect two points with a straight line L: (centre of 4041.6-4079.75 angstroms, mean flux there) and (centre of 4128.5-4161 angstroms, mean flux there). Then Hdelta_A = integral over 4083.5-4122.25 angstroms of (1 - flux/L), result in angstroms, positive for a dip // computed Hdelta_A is 1.8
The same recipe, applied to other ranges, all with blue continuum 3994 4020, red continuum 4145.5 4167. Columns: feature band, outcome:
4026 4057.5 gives -0.5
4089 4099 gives 1.5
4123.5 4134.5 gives 0.0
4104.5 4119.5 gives -0.4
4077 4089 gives 0.7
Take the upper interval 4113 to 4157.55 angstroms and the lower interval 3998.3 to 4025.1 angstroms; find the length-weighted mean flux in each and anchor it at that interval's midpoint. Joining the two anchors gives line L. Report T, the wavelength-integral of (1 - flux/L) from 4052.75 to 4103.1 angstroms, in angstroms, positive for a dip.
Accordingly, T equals 1.0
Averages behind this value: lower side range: 18.7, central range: 18.2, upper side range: 18.4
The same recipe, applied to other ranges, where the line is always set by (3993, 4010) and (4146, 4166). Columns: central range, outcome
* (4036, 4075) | -2.42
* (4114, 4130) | -0.46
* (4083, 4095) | 1.28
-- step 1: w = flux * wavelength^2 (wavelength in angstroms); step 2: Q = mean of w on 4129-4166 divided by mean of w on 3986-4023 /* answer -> 1.05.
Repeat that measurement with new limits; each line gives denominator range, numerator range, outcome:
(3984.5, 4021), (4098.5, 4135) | 1.07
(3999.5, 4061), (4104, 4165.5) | 1.02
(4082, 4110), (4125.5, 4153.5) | 1.08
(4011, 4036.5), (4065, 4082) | 1.05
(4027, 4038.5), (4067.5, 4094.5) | 0.97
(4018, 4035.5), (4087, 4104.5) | 0.97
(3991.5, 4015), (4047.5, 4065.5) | 1.09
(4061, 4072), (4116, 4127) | 0.93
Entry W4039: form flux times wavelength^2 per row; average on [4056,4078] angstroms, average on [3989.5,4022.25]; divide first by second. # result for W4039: 1.1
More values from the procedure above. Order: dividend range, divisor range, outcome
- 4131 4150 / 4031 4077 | 0.97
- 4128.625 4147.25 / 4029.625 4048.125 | 1.01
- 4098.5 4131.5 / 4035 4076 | 1.01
